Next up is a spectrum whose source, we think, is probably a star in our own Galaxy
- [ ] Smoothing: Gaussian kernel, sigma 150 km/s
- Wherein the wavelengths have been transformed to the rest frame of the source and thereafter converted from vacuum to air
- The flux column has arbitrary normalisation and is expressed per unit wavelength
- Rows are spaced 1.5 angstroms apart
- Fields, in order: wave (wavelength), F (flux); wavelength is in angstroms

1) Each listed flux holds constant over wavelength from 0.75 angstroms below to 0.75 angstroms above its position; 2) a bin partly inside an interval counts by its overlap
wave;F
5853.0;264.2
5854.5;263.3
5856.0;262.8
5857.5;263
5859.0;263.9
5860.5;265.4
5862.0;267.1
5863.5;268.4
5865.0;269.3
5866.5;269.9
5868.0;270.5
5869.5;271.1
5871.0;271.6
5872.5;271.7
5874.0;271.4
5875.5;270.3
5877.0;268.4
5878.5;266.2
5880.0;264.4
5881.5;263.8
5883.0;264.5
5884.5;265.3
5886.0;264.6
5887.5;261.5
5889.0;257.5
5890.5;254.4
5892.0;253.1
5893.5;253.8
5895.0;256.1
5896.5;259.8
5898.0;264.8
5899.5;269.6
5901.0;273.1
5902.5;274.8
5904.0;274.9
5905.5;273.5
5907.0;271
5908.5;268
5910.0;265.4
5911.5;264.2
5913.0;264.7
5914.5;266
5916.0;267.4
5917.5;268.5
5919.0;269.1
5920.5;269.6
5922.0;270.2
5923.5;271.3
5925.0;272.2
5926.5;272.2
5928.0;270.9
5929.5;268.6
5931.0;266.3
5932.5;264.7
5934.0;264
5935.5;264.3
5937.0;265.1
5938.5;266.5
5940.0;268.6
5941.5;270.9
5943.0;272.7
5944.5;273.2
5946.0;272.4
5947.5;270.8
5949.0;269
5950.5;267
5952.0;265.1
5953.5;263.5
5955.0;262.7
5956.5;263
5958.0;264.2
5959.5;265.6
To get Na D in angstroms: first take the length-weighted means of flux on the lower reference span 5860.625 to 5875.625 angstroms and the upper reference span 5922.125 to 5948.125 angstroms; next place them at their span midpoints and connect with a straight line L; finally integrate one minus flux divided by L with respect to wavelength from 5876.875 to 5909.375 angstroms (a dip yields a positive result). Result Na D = 0.6 angstroms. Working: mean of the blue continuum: 270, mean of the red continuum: 269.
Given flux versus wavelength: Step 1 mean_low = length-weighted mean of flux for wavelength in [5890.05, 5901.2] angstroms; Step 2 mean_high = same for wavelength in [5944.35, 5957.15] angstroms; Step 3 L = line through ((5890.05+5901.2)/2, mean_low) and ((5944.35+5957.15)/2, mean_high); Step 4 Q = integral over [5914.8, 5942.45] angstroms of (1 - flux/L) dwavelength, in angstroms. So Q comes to -0.42 angstroms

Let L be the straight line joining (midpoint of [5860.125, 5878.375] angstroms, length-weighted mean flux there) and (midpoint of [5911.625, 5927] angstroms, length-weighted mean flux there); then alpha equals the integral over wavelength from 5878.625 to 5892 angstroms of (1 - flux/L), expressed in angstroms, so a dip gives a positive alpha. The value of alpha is 0.4 angstroms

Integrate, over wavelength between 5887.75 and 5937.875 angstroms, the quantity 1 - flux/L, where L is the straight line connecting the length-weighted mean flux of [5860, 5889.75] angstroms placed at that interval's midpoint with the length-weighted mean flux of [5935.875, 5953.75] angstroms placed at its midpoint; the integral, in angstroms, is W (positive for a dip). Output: 0.3 angstroms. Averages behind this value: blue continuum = 267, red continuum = 269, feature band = 266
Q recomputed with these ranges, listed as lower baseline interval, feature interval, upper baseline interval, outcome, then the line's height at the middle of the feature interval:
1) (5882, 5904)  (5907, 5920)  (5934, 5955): -0.1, 265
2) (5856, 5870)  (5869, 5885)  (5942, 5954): 0.0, 268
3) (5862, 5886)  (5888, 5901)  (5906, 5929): 0.4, 269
